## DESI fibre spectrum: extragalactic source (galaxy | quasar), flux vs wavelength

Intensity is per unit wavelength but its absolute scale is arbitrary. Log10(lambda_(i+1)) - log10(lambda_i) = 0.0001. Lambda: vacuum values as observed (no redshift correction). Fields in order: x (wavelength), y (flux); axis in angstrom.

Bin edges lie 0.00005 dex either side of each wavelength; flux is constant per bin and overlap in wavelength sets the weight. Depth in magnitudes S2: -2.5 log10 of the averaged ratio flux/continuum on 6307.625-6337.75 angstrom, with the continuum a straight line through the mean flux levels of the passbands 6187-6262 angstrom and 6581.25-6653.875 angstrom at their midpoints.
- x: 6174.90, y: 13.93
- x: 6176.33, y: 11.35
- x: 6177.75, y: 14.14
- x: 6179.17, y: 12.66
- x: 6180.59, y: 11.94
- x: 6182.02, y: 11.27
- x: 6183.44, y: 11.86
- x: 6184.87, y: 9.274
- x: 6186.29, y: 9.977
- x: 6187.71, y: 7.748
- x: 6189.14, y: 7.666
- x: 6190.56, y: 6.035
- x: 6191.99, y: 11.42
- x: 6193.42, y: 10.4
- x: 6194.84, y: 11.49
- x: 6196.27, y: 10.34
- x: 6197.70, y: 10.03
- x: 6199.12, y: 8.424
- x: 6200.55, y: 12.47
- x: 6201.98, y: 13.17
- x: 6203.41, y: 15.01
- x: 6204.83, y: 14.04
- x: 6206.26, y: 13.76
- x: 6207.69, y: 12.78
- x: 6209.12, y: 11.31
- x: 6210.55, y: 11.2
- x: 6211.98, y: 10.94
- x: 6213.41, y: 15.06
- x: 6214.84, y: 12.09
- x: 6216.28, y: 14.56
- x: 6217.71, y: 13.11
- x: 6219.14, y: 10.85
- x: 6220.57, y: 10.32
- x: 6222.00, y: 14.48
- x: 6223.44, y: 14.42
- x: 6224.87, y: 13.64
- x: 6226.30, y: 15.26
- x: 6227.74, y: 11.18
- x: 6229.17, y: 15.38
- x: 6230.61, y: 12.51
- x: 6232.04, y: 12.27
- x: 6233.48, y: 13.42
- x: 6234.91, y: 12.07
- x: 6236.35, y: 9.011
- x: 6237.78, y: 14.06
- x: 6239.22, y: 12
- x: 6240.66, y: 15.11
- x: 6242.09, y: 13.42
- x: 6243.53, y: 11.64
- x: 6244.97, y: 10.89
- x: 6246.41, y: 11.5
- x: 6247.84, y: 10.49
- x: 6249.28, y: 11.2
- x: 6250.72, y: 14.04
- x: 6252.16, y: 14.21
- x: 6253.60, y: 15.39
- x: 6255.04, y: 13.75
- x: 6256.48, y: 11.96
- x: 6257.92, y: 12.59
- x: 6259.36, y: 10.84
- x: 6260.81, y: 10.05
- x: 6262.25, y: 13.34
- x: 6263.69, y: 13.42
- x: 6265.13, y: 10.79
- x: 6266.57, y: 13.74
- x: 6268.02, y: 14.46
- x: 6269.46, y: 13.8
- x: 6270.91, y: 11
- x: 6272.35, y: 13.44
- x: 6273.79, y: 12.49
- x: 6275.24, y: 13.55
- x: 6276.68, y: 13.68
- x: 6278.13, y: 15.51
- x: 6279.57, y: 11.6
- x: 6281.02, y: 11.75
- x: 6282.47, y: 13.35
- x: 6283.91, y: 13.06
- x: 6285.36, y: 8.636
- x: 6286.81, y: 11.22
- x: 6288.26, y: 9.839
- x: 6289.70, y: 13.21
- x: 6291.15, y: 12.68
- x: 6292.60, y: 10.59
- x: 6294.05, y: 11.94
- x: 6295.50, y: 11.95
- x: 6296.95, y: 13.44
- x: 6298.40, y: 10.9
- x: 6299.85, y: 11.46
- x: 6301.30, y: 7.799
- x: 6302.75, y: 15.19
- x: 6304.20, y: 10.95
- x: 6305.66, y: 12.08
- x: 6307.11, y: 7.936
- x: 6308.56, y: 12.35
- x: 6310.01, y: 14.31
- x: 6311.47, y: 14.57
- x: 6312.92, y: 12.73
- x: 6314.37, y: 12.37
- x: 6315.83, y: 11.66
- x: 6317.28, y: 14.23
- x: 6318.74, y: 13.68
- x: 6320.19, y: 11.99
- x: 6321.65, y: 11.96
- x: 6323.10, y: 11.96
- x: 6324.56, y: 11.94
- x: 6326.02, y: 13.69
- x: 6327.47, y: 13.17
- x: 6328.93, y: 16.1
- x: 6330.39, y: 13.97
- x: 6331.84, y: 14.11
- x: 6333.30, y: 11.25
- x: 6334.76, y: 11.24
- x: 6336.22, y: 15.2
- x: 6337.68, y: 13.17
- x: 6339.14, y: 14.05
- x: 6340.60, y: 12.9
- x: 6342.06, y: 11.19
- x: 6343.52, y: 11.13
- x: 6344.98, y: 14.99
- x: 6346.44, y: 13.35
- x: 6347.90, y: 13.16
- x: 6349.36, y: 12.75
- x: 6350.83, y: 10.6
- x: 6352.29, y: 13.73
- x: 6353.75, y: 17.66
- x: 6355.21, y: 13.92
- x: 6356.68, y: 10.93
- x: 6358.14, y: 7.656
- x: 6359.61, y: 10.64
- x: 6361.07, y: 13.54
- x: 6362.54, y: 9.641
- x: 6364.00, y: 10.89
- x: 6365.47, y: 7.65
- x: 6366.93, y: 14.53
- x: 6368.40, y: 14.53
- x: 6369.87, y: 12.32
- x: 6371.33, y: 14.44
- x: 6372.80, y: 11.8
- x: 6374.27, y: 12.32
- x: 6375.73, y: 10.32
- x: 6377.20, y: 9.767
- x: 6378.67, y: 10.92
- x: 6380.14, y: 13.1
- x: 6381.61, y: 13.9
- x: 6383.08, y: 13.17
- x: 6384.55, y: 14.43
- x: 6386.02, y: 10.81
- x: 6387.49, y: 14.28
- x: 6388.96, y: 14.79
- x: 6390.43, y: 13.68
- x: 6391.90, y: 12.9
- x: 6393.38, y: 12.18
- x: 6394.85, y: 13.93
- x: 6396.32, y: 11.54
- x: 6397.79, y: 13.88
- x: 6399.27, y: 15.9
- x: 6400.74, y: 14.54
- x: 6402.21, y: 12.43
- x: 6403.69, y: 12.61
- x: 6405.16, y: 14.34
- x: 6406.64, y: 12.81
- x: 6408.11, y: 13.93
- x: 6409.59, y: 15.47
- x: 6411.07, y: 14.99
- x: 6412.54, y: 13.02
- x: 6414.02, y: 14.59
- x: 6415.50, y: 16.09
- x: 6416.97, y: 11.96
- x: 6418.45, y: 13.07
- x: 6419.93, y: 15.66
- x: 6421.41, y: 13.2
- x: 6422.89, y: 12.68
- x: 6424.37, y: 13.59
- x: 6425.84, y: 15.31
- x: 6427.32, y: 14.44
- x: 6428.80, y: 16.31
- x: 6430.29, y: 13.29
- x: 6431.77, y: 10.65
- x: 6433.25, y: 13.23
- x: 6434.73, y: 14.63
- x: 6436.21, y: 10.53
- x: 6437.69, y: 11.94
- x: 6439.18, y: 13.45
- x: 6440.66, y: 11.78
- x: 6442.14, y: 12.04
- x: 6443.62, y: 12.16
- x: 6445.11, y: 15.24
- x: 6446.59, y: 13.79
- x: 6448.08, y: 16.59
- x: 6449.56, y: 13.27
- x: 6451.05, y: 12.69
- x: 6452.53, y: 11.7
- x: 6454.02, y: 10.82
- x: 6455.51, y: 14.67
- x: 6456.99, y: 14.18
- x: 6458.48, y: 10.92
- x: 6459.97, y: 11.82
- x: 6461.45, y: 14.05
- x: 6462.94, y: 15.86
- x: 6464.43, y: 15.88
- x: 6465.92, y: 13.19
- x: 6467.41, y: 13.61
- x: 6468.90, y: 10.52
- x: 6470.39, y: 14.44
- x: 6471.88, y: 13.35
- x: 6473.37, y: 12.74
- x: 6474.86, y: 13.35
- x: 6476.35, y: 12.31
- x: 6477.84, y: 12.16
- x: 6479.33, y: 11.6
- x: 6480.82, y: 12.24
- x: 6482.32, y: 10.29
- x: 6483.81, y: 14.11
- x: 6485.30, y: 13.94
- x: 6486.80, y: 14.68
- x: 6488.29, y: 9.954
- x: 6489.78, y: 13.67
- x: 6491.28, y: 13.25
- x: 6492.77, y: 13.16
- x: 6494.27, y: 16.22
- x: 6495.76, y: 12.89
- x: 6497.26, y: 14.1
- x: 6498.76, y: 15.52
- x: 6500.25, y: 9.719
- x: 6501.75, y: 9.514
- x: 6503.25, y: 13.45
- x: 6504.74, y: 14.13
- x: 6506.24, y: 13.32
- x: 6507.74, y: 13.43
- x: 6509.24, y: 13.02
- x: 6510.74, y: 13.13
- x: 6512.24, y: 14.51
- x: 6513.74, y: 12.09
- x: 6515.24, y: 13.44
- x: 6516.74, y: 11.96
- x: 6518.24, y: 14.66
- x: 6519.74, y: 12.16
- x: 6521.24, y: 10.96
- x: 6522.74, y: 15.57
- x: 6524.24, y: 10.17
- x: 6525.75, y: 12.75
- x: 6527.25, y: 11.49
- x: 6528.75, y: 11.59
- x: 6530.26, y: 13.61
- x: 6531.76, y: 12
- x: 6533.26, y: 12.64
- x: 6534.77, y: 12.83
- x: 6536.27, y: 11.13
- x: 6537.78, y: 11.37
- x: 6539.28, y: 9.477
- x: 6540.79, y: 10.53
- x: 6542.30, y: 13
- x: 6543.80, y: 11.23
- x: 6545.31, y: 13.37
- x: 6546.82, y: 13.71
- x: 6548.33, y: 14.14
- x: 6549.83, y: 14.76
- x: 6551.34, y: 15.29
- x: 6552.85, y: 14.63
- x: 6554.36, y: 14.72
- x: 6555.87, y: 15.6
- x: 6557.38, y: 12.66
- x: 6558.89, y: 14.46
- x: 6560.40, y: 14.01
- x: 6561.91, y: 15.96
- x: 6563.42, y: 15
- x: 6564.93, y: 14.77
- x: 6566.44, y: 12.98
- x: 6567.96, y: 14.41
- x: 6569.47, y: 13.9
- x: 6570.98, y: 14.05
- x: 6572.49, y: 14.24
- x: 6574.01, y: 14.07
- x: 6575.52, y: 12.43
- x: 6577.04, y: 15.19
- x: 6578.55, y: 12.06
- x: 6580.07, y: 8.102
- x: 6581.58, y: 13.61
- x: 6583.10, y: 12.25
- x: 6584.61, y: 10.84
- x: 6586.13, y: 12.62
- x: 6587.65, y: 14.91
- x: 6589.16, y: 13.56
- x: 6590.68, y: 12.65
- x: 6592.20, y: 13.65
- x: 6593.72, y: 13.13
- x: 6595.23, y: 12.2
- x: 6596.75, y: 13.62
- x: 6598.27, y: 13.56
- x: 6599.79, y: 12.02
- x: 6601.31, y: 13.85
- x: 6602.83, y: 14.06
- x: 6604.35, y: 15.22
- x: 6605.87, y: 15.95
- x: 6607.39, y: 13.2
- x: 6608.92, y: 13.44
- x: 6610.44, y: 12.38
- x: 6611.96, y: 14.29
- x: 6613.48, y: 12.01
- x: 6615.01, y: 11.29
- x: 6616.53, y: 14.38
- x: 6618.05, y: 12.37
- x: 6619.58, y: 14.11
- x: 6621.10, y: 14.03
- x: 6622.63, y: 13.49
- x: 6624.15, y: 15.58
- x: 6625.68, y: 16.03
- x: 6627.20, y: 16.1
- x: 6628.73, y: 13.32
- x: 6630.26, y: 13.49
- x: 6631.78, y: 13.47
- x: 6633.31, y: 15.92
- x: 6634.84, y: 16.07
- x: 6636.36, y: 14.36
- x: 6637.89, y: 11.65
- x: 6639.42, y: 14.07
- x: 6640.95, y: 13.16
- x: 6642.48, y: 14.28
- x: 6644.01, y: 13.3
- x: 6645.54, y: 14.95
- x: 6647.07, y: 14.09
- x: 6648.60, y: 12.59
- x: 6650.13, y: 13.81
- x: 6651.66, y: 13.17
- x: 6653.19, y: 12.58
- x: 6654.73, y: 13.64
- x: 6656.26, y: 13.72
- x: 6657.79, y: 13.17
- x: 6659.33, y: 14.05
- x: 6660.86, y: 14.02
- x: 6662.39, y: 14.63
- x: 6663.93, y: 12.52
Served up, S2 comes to -0.05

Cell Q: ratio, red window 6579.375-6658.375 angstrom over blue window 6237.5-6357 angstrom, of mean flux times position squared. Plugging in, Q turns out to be 1.18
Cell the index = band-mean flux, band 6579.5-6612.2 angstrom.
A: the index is 13.2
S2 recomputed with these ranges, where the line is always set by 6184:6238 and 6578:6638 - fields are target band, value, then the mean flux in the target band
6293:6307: 0.06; 11.5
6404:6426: -0.11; 14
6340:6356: -0.07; 13.2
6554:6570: -0.09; 14.4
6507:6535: 0.03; 12.7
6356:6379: 0.10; 11.4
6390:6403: -0.07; 13.4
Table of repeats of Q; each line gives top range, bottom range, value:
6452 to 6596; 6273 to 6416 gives 1.09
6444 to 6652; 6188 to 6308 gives 1.20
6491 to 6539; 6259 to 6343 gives 1.09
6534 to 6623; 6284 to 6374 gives 1.17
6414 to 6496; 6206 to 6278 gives 1.11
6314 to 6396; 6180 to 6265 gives 1.10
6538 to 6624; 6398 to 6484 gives 1.05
